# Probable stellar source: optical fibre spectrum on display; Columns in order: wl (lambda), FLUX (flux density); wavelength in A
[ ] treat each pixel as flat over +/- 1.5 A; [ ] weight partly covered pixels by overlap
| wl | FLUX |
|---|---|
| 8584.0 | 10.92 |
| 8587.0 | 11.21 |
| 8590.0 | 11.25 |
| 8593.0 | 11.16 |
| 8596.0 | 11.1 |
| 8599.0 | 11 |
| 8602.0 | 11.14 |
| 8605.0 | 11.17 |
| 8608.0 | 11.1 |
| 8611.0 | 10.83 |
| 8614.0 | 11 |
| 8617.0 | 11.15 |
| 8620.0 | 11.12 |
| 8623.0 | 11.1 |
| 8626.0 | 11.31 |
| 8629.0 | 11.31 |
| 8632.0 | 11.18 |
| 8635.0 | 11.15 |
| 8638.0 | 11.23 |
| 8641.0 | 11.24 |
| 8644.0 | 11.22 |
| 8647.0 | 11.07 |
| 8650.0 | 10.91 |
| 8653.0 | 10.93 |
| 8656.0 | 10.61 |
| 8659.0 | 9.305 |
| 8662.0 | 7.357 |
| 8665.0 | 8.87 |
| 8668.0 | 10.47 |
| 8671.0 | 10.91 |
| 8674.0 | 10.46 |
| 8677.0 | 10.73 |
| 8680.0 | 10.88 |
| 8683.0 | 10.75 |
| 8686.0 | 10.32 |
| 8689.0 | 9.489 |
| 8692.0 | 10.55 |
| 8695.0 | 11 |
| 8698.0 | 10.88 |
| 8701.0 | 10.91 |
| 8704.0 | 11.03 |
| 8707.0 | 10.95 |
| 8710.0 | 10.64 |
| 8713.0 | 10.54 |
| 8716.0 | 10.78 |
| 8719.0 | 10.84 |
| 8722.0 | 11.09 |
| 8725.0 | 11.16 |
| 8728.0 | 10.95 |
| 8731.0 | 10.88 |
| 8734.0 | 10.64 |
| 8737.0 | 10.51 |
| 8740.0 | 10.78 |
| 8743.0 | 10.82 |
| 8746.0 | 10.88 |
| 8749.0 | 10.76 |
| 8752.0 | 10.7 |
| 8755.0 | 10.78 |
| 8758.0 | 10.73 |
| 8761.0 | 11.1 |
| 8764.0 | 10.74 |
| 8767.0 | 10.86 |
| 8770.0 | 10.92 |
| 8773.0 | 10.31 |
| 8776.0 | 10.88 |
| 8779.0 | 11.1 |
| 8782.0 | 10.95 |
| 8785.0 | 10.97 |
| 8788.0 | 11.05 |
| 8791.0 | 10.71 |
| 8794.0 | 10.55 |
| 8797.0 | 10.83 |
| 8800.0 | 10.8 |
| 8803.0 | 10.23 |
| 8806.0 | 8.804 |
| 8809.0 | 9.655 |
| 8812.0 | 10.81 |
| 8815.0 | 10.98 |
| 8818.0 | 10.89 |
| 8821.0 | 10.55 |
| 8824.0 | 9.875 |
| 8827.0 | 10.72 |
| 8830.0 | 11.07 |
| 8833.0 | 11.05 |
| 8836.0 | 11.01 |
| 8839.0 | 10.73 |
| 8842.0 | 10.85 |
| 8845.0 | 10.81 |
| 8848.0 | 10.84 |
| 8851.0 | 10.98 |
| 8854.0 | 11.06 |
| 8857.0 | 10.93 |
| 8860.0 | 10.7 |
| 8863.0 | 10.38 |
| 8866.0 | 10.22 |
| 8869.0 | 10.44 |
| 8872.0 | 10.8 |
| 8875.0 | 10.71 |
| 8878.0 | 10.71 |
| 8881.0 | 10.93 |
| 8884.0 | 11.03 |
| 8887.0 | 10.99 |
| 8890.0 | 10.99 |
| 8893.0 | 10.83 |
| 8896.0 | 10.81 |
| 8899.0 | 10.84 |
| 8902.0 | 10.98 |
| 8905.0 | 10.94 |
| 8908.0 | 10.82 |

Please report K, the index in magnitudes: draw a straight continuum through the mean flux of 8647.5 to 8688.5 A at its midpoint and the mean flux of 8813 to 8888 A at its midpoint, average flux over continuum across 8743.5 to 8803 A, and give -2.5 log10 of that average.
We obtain -0.03 mag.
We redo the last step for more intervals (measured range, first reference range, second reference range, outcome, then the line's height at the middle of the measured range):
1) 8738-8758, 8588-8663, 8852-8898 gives 0.01 mag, 10.8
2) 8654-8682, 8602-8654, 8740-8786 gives 0.11 mag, 11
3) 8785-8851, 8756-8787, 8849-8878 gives 0.02 mag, 10.8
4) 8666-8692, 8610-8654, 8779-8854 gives 0.05 mag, 11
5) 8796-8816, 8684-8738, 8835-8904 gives 0.05 mag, 10.8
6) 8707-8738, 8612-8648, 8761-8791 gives 0.02 mag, 11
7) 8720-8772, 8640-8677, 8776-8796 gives -0.01 mag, 10.7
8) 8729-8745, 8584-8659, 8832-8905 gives 0.02 mag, 10.9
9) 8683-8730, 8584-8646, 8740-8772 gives 0.02 mag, 10.9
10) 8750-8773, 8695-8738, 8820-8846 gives 0.00 mag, 10.8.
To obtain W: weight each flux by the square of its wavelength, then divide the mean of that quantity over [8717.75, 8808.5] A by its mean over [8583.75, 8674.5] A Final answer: 1.0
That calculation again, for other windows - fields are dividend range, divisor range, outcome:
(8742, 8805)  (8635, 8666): 1.07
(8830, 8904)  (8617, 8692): 1.07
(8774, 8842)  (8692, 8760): 1.00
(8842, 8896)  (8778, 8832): 1.03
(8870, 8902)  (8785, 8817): 1.06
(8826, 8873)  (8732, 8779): 1.02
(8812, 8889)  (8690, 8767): 1.02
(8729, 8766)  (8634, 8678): 1.06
